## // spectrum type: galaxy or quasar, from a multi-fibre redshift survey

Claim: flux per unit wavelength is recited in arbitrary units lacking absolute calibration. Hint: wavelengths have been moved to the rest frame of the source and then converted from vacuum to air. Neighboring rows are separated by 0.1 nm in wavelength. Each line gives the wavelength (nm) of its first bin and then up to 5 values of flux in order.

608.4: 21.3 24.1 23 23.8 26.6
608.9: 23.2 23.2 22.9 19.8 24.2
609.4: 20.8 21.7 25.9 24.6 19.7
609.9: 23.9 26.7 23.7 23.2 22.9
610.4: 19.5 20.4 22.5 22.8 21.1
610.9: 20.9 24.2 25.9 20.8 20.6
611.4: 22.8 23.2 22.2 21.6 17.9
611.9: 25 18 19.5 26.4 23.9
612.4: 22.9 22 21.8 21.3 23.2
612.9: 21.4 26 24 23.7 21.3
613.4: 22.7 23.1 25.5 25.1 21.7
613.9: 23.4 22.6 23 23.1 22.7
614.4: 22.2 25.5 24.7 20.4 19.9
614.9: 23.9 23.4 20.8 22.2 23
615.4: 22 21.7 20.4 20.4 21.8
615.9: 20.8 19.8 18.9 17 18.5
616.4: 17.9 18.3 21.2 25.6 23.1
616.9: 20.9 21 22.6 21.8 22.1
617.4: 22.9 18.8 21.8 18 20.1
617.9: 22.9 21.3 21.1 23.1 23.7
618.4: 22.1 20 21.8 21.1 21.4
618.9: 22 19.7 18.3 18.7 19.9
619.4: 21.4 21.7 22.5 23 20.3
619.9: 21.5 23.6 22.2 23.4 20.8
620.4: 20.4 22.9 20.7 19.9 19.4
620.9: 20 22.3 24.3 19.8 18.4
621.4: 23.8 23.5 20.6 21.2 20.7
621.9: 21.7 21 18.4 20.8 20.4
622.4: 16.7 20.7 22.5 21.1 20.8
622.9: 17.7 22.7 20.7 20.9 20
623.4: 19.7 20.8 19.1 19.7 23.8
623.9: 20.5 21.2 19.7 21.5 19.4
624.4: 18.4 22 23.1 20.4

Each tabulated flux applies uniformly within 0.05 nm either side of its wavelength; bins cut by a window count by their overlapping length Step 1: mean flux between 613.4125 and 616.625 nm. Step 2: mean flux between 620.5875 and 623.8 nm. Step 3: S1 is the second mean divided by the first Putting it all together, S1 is 0.95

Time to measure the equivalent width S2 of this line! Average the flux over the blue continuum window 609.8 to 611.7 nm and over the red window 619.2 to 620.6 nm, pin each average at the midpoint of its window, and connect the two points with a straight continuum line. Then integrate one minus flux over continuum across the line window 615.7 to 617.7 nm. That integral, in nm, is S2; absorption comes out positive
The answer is 0.12 nm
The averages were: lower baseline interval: 22.5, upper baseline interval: 21.7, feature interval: 20.7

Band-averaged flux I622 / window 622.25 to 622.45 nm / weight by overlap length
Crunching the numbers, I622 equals 18.5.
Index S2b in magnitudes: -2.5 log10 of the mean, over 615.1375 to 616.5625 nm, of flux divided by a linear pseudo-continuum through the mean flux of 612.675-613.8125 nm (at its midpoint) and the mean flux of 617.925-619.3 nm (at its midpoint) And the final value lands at 0.11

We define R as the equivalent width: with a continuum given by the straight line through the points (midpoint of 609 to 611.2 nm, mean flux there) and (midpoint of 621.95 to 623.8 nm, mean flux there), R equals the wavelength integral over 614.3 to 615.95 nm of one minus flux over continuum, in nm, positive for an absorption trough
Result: -0.03 nm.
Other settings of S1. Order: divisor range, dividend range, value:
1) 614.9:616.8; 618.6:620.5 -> 1.02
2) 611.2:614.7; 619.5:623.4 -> 0.93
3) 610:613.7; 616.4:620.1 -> 0.95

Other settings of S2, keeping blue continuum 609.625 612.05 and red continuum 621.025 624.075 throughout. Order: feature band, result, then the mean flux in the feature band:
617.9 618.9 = -0.02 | 21.8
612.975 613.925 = -0.07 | 23.6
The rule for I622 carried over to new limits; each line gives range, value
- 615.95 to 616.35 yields 18.6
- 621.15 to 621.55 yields 21.4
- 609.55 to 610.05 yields 24.2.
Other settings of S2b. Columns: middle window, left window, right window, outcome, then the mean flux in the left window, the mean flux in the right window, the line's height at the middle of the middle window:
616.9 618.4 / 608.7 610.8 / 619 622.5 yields 0.000 mag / 22.9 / 21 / 21.5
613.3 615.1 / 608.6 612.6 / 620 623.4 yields -0.046 mag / 22.6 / 20.9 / 22.1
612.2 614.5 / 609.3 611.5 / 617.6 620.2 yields -0.047 mag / 22.7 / 21.3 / 22.2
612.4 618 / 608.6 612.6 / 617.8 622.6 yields 0.001 mag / 22.6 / 21.2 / 21.9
